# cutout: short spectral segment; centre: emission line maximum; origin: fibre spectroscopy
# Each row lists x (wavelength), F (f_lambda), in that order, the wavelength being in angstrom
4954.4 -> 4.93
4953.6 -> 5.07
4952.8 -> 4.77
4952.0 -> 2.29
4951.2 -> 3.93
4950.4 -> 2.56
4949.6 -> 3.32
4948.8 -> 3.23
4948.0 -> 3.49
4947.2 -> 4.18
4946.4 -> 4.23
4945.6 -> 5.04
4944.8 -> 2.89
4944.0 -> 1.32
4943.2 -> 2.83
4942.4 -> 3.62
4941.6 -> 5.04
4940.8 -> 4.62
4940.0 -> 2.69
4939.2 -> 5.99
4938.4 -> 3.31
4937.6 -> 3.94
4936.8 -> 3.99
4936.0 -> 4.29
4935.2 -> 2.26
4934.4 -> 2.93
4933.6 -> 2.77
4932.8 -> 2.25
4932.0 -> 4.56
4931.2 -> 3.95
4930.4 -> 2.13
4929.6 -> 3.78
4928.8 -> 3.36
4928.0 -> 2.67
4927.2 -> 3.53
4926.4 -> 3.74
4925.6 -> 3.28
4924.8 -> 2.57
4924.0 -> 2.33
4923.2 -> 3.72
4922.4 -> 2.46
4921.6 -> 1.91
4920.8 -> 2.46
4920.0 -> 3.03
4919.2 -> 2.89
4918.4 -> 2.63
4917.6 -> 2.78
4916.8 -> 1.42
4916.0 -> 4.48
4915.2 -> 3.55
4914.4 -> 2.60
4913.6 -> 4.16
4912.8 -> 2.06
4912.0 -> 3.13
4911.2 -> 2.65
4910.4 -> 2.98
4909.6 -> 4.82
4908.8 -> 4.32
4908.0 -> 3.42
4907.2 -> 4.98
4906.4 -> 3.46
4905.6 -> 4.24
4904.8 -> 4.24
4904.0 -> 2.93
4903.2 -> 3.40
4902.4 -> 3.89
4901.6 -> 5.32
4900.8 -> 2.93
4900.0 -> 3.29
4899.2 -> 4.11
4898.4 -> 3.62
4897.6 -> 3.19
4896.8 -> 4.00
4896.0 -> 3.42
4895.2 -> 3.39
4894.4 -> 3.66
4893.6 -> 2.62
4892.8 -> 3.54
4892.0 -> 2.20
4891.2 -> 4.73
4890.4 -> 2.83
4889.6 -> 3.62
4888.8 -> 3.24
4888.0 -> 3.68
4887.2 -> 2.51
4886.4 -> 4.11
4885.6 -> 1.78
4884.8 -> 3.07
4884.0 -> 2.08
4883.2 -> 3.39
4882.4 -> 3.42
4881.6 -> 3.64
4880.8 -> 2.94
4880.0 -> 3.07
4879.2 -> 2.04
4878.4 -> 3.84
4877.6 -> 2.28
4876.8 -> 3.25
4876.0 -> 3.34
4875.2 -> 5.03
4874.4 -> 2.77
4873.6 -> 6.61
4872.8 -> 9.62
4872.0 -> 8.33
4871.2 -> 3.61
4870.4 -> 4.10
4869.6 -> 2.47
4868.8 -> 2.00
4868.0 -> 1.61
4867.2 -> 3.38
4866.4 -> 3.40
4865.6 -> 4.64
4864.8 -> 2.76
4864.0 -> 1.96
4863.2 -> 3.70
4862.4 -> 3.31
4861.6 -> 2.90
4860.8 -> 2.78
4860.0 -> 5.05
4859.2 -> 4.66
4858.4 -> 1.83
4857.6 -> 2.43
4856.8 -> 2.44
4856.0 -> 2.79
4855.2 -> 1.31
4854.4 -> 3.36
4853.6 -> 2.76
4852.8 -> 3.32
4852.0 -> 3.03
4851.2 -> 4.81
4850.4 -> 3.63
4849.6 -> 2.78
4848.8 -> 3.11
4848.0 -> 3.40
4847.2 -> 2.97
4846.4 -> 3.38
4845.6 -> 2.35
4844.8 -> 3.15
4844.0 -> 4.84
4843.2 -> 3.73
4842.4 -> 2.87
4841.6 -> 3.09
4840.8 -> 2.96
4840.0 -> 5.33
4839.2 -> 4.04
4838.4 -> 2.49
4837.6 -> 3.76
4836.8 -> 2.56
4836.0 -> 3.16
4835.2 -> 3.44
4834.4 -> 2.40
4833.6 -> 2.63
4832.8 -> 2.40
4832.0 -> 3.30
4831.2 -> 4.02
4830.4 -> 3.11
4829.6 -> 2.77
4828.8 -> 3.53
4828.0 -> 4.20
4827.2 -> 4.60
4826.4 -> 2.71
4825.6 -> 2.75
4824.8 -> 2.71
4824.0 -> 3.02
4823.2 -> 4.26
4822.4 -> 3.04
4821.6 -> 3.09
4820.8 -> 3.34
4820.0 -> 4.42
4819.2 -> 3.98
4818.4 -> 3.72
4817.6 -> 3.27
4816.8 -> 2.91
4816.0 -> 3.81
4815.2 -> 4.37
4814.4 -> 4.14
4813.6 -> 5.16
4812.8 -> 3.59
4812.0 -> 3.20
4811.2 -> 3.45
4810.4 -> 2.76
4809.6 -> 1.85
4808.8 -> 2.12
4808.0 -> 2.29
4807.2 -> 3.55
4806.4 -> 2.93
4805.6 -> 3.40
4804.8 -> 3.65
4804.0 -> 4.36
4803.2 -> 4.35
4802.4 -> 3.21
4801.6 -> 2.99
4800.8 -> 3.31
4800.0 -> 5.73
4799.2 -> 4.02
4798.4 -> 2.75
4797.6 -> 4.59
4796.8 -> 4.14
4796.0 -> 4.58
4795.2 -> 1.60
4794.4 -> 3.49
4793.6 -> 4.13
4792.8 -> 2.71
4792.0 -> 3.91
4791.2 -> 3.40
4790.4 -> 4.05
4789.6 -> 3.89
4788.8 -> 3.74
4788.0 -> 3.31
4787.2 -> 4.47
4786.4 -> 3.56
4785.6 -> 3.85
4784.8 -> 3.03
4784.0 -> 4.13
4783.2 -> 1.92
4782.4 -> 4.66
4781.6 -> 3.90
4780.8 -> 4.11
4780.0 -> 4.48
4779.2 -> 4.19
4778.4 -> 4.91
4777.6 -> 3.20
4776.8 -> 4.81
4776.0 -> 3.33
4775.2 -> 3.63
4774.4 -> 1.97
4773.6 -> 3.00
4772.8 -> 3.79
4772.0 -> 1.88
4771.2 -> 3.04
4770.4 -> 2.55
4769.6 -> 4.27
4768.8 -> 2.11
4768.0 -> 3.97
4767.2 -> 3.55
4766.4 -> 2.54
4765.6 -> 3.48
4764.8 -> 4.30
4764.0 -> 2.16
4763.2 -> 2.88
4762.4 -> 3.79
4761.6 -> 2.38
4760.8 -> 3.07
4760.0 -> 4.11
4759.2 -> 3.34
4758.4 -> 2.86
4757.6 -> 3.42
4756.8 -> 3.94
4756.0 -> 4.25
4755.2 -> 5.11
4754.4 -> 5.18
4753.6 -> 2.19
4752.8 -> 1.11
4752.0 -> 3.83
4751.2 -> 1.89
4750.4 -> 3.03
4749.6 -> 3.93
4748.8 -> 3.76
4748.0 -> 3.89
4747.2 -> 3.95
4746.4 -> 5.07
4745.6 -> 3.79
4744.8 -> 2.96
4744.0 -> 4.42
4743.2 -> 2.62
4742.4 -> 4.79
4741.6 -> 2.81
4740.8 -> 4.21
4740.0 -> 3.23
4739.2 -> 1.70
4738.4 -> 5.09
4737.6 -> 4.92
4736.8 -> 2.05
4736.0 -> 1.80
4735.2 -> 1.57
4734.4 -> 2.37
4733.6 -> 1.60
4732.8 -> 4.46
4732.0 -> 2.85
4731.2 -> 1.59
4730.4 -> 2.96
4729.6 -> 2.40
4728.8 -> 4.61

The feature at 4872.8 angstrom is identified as H-gamma 4340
